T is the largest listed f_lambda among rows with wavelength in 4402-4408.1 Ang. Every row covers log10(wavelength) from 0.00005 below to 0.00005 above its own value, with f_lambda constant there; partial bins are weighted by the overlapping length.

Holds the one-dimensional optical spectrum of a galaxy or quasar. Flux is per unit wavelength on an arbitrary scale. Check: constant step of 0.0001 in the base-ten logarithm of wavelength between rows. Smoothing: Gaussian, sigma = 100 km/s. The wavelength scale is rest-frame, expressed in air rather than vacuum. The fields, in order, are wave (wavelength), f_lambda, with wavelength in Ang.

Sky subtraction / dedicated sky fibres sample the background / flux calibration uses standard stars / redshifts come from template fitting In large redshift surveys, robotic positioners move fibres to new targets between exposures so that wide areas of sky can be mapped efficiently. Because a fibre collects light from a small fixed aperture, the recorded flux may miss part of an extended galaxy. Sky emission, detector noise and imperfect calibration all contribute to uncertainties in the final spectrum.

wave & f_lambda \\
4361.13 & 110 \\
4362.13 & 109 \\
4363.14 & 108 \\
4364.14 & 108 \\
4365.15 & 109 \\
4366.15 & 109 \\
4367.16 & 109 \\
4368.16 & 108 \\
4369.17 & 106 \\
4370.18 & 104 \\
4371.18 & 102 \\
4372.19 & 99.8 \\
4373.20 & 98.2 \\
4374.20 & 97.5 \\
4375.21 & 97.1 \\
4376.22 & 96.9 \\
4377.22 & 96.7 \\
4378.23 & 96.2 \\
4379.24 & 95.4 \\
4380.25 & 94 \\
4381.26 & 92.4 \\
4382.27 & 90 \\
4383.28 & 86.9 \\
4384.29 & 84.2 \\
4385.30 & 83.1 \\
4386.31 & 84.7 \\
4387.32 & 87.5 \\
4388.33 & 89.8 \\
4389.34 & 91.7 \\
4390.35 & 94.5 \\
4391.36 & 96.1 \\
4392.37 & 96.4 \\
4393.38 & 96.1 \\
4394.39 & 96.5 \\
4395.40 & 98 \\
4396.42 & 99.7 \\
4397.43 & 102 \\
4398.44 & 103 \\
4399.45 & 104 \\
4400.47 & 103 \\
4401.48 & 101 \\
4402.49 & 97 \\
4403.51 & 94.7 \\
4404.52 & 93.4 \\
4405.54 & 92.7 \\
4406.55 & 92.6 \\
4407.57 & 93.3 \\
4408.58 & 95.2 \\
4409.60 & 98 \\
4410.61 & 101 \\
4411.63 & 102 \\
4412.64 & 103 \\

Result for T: 97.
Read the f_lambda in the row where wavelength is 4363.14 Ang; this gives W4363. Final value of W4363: 108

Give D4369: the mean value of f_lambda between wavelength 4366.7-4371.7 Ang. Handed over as 106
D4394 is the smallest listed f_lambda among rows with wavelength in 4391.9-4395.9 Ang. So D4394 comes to 96.1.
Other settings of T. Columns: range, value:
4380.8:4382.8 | 92.4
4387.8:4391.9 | 96.1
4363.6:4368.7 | 109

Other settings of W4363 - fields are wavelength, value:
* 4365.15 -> 109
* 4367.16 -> 109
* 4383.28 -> 86.9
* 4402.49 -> 97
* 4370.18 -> 104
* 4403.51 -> 94.7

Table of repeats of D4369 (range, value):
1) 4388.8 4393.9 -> 95.1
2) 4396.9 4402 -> 103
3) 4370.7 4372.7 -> 101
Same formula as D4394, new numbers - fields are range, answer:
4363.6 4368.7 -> 108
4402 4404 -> 94.7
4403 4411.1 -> 92.6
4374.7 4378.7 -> 96.2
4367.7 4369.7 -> 106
